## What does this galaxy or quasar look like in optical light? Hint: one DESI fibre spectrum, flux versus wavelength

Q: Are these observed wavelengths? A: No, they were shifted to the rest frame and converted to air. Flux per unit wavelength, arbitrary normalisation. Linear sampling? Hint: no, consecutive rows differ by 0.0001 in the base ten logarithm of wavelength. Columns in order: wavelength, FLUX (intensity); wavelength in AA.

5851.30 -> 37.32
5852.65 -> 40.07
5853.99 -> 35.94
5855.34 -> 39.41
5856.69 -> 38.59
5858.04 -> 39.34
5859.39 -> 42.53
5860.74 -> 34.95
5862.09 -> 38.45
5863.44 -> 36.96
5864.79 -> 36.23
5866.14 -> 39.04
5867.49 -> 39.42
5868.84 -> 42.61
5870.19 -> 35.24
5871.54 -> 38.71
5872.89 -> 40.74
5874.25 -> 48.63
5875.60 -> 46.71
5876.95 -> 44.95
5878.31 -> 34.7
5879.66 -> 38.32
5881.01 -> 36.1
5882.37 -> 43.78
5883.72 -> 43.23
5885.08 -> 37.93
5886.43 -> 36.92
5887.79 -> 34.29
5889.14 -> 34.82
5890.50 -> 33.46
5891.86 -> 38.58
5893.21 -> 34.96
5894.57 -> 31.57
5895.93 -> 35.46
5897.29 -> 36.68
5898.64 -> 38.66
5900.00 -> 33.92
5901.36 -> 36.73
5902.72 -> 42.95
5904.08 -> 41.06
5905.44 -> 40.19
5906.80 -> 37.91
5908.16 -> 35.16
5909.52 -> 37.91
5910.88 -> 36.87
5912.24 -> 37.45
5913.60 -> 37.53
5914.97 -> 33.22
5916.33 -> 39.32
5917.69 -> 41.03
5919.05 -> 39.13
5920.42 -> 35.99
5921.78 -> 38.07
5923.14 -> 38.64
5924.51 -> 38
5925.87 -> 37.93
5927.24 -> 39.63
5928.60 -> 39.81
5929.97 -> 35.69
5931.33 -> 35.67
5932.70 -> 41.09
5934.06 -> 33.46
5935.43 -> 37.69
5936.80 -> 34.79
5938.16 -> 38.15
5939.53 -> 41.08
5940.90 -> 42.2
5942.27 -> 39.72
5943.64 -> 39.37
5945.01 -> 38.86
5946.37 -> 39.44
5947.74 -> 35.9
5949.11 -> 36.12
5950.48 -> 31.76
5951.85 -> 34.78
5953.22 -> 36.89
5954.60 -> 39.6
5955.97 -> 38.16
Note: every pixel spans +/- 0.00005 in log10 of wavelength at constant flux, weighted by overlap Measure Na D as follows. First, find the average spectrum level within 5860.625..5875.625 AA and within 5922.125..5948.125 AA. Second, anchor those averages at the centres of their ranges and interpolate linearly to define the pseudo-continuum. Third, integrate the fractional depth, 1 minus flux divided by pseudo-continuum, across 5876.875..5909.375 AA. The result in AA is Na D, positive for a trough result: 1.42 AA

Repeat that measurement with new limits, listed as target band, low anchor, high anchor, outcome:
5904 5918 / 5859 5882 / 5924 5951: 0.3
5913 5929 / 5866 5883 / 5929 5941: 0.1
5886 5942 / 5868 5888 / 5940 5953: 2.1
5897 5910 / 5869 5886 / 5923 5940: 0.4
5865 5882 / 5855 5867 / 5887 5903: -1.3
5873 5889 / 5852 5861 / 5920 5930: -0.7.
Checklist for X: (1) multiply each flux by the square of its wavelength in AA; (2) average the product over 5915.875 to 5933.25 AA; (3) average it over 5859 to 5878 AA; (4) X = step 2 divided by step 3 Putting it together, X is 0.97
